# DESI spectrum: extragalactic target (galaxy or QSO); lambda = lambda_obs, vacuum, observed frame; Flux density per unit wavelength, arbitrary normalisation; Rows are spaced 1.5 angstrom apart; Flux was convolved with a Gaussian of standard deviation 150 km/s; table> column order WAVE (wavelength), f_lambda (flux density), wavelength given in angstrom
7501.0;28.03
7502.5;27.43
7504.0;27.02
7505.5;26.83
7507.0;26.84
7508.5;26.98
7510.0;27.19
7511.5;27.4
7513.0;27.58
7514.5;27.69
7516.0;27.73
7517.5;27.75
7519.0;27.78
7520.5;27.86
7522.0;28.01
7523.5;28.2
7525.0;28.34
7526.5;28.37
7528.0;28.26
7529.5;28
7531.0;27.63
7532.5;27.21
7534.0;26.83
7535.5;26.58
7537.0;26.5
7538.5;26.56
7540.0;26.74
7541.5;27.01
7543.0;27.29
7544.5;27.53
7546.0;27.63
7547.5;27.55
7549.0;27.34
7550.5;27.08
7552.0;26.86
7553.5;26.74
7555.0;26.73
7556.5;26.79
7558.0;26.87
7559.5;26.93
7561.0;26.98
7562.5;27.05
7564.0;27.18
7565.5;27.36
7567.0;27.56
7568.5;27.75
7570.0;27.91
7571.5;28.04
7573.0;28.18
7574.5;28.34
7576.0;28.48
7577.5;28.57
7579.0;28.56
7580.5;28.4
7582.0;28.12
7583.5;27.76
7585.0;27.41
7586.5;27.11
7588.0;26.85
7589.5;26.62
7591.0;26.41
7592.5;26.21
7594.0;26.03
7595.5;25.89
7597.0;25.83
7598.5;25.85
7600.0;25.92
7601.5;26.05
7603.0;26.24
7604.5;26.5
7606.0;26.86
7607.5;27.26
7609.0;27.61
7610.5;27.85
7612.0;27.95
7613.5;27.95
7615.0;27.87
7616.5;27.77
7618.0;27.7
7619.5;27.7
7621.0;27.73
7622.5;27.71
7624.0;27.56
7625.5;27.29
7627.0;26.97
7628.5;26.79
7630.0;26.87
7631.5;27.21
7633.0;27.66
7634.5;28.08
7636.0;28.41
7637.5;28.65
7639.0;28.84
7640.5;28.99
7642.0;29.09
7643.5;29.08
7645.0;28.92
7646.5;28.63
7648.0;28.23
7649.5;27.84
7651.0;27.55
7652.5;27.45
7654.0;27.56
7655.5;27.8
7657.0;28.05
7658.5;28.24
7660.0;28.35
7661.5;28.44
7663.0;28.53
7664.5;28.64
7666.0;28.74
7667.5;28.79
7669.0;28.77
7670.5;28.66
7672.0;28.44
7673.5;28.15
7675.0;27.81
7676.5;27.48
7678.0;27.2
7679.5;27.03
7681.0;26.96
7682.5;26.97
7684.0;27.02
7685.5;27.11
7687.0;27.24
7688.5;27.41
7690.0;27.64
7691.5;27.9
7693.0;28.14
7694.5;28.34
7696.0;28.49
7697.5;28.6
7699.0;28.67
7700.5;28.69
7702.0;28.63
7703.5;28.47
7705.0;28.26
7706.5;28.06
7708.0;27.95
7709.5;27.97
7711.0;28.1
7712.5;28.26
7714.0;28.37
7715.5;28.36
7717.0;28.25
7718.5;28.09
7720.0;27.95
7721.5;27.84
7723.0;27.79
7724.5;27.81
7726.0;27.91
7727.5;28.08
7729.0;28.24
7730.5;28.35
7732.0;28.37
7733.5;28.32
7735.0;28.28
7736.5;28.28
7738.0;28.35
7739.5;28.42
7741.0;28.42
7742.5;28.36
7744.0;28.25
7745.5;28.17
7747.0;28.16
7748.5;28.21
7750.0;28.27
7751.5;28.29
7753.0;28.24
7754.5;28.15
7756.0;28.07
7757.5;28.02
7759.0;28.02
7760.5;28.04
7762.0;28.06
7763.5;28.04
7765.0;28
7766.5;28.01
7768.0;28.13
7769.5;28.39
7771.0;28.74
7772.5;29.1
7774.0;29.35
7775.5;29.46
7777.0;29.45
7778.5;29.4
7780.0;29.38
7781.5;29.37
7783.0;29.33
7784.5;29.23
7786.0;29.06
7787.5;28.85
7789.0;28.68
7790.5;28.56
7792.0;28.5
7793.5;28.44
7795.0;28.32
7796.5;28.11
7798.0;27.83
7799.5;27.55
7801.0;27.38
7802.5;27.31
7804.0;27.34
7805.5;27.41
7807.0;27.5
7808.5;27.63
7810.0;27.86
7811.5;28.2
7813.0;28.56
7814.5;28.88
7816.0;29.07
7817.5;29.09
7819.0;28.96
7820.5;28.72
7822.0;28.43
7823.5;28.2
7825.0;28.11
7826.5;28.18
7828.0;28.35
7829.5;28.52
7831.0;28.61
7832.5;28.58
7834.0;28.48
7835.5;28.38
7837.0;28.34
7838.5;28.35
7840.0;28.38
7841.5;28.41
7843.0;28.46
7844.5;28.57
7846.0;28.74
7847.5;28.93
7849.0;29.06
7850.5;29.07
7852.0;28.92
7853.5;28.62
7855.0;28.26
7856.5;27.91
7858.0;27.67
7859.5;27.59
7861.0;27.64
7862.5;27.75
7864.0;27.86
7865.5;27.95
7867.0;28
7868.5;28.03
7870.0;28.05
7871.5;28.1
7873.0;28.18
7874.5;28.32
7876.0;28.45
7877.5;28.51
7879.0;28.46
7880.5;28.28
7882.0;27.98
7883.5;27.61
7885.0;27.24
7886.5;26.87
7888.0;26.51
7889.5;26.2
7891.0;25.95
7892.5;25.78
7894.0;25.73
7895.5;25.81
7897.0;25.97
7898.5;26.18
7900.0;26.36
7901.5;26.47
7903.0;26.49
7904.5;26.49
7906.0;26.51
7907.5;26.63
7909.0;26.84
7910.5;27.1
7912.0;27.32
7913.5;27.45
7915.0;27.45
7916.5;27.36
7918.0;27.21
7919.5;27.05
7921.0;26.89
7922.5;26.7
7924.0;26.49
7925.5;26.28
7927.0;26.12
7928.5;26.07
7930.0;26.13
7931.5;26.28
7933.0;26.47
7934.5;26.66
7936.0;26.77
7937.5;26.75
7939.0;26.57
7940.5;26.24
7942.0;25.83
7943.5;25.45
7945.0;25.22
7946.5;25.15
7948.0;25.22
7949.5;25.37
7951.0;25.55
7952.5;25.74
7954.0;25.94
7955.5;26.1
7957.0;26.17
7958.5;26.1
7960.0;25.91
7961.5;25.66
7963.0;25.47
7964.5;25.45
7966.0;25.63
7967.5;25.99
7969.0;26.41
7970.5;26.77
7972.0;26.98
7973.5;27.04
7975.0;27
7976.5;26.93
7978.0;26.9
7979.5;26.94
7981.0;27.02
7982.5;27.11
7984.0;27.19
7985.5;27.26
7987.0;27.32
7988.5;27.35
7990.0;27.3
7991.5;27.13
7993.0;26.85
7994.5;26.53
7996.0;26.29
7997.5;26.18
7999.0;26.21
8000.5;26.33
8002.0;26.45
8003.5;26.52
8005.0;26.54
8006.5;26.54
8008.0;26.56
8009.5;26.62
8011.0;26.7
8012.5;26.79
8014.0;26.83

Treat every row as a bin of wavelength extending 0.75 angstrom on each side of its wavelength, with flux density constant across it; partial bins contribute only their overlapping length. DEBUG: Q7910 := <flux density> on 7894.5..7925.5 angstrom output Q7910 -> 26.7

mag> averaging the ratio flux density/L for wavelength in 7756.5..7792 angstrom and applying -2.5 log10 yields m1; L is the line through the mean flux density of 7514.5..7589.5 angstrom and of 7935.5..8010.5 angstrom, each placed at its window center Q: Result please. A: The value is -0.07 mag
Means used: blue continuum 27.5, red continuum 26.4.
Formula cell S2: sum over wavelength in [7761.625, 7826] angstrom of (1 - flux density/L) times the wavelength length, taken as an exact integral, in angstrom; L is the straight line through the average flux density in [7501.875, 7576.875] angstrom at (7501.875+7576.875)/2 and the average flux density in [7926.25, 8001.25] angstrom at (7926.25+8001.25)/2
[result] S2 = -4.08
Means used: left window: 27.4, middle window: 28.5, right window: 26.3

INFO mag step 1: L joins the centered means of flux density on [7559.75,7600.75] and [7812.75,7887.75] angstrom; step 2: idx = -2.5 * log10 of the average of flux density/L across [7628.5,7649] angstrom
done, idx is -0.03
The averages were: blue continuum 27.3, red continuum 28.3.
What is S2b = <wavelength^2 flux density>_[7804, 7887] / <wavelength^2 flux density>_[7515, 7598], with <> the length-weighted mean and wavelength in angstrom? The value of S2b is 1.11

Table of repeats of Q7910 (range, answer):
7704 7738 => 28.1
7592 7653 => 27.5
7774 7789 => 29.3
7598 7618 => 27.1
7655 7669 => 28.4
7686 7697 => 27.9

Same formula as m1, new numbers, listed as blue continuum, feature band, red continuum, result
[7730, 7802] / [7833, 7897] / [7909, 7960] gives -0.03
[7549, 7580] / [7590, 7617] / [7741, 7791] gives 0.04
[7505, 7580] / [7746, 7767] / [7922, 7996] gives -0.05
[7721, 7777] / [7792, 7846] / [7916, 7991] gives -0.02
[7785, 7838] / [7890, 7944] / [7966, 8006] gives 0.04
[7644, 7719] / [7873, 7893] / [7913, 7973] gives -0.03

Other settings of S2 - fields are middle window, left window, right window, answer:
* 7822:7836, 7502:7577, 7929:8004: -0.9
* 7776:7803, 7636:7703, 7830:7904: -0.7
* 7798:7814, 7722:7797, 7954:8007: 0.2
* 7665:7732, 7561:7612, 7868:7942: -2.3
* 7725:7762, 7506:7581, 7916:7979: -1.9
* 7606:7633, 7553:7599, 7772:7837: 0.0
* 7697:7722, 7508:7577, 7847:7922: -0.8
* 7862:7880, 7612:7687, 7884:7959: -1.0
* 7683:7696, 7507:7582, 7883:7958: -0.3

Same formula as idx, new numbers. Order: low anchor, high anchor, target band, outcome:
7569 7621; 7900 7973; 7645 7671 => -0.045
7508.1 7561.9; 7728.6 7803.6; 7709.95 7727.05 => 0.005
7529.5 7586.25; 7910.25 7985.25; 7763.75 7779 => -0.075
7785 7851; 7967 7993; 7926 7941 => 0.039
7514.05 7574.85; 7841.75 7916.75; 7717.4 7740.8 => -0.026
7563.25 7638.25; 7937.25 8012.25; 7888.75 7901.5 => 0.023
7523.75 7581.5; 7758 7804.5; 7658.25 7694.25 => 0.005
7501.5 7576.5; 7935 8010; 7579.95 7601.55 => 0.023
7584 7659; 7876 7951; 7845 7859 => -0.070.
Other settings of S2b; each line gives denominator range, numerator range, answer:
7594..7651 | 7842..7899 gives 1.07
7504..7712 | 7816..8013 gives 1.06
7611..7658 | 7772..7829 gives 1.07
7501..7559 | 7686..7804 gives 1.10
